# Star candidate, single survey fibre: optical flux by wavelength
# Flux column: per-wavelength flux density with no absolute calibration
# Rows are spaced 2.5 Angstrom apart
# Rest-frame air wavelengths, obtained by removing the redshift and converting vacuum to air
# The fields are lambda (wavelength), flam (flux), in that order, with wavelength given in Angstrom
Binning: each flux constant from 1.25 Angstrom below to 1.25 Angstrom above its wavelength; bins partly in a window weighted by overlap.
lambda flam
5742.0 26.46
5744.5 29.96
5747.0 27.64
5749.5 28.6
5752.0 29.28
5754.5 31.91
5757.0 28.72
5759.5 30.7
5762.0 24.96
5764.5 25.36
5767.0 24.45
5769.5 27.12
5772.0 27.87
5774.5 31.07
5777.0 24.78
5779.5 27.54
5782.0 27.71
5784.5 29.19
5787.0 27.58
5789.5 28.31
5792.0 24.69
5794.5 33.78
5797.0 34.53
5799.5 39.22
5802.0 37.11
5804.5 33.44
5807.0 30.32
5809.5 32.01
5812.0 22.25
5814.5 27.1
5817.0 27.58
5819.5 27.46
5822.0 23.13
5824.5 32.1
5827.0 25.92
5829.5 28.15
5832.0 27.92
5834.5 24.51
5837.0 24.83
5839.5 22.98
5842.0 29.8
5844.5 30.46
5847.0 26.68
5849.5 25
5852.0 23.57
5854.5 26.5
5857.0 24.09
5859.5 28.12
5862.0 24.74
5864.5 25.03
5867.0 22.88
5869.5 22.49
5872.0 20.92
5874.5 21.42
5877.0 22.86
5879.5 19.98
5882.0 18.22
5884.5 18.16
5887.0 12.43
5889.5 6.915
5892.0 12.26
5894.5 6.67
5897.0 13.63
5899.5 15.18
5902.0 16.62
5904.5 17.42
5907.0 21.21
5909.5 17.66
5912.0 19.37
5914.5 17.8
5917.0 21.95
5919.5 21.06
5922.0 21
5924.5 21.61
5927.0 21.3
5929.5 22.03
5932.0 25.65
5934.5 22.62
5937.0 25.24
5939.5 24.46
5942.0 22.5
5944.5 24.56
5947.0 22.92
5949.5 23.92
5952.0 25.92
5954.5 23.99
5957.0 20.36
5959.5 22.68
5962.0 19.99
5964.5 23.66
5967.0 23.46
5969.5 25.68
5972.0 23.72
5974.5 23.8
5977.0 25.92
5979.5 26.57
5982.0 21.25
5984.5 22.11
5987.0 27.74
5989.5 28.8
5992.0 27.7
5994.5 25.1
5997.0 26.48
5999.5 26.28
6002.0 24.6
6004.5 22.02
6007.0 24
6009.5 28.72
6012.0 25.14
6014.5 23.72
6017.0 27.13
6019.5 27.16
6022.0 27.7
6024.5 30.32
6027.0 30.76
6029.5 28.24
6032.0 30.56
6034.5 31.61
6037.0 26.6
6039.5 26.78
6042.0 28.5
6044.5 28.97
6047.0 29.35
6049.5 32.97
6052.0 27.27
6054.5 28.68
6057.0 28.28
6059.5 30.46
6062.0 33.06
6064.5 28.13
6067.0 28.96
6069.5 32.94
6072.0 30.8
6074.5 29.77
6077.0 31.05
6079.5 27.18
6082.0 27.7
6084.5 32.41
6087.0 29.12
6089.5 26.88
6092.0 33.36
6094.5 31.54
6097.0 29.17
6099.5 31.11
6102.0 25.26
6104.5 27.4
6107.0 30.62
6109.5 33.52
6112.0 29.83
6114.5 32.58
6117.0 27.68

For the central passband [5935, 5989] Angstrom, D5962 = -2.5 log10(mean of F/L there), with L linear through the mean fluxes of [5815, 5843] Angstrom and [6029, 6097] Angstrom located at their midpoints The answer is 0.19 mag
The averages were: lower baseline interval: 26.7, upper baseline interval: 29.7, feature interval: 23.9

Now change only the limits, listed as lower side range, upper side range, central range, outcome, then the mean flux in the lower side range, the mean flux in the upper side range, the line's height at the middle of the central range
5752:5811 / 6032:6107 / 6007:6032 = 0.073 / 29.6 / 29.5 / 29.5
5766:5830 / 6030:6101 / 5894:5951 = 0.391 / 29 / 29.7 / 29.4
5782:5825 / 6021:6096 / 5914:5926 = 0.386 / 29.9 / 29.7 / 29.8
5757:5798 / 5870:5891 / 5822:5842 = -0.177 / 28.1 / 17.7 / 22.6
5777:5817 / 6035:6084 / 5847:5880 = 0.245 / 30.1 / 29.4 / 29.9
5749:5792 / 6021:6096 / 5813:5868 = 0.079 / 27.8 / 29.7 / 28.3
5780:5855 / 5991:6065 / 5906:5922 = 0.378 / 28.5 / 27.9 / 28.2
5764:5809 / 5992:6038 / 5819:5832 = 0.073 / 29.8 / 27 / 29.3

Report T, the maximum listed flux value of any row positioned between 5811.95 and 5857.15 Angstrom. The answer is 32.1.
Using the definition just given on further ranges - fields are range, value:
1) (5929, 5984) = 26.57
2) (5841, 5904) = 30.46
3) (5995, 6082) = 33.06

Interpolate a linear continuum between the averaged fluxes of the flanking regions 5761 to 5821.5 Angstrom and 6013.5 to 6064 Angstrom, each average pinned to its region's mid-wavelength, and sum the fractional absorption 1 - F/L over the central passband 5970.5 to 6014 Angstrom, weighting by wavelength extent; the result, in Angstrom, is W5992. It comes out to 5.5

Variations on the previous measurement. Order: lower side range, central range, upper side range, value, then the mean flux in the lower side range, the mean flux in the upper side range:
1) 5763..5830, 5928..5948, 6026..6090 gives 3.8 Angstrom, 28.9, 29.5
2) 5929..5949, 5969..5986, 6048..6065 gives 1.1 Angstrom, 23.8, 29.9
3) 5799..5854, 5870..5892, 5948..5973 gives 7.3 Angstrom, 28.1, 23.3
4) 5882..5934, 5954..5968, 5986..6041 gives 0.1 Angstrom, 17.6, 27.1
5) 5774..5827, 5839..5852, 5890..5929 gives -1.2 Angstrom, 29.5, 17.5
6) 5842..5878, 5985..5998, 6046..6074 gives 0.6 Angstrom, 24.8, 30.1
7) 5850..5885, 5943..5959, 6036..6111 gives 1.3 Angstrom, 22.9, 29.6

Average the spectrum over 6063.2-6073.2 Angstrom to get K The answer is 30.2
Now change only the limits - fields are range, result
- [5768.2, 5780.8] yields 27.7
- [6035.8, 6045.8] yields 27.7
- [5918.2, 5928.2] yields 21.2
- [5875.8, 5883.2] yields 20.4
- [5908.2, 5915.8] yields 18.3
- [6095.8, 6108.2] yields 28.7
